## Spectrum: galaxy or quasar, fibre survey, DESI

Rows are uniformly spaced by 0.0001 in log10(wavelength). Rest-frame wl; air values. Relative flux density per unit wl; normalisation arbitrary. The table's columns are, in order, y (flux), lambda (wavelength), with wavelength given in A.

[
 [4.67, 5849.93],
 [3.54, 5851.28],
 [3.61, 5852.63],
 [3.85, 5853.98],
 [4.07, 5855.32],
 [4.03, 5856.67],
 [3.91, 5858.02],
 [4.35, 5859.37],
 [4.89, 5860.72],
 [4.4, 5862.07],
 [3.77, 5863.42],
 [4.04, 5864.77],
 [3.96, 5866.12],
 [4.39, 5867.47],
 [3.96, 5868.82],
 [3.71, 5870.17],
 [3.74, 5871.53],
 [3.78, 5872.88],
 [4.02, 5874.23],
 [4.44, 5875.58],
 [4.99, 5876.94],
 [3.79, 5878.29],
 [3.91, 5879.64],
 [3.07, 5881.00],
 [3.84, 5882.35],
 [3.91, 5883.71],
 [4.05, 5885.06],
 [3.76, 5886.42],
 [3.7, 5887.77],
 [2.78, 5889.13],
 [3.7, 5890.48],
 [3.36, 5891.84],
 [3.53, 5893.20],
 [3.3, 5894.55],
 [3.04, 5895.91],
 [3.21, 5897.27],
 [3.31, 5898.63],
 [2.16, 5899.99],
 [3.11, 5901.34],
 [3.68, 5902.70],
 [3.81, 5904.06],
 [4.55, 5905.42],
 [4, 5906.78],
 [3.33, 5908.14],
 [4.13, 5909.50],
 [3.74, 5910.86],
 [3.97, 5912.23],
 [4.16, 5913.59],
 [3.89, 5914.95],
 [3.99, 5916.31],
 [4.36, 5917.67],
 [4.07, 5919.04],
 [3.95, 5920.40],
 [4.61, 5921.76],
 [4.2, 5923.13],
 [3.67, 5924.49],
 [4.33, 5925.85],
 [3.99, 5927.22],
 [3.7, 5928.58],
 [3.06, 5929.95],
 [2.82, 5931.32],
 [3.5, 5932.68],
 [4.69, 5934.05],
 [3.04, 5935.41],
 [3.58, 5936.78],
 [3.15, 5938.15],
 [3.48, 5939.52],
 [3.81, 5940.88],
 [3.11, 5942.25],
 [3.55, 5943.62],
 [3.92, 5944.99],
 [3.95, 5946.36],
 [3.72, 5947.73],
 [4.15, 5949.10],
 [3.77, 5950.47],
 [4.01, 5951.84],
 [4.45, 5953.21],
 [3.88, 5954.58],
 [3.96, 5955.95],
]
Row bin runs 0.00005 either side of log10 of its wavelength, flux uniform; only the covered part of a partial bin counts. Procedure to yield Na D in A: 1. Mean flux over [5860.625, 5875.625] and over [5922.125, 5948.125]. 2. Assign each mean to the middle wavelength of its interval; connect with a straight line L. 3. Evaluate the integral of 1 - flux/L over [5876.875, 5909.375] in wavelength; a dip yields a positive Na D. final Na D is 2.8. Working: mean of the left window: 4.05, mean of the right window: 3.66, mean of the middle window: 3.56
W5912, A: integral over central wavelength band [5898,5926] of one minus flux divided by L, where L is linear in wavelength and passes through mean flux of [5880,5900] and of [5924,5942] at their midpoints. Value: -2.7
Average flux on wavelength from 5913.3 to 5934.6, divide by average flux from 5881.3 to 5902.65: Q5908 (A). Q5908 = 1.16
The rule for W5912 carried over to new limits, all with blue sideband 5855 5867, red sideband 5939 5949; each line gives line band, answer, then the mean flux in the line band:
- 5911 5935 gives -0.8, 3.92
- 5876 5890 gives 0.9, 3.79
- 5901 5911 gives 0.2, 3.82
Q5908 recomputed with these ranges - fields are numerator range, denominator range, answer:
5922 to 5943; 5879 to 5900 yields 1.05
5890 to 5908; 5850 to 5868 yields 0.84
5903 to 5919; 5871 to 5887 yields 1.01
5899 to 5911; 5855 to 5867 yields 0.86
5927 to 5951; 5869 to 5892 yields 0.95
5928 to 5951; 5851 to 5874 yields 0.89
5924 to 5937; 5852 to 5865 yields 0.89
